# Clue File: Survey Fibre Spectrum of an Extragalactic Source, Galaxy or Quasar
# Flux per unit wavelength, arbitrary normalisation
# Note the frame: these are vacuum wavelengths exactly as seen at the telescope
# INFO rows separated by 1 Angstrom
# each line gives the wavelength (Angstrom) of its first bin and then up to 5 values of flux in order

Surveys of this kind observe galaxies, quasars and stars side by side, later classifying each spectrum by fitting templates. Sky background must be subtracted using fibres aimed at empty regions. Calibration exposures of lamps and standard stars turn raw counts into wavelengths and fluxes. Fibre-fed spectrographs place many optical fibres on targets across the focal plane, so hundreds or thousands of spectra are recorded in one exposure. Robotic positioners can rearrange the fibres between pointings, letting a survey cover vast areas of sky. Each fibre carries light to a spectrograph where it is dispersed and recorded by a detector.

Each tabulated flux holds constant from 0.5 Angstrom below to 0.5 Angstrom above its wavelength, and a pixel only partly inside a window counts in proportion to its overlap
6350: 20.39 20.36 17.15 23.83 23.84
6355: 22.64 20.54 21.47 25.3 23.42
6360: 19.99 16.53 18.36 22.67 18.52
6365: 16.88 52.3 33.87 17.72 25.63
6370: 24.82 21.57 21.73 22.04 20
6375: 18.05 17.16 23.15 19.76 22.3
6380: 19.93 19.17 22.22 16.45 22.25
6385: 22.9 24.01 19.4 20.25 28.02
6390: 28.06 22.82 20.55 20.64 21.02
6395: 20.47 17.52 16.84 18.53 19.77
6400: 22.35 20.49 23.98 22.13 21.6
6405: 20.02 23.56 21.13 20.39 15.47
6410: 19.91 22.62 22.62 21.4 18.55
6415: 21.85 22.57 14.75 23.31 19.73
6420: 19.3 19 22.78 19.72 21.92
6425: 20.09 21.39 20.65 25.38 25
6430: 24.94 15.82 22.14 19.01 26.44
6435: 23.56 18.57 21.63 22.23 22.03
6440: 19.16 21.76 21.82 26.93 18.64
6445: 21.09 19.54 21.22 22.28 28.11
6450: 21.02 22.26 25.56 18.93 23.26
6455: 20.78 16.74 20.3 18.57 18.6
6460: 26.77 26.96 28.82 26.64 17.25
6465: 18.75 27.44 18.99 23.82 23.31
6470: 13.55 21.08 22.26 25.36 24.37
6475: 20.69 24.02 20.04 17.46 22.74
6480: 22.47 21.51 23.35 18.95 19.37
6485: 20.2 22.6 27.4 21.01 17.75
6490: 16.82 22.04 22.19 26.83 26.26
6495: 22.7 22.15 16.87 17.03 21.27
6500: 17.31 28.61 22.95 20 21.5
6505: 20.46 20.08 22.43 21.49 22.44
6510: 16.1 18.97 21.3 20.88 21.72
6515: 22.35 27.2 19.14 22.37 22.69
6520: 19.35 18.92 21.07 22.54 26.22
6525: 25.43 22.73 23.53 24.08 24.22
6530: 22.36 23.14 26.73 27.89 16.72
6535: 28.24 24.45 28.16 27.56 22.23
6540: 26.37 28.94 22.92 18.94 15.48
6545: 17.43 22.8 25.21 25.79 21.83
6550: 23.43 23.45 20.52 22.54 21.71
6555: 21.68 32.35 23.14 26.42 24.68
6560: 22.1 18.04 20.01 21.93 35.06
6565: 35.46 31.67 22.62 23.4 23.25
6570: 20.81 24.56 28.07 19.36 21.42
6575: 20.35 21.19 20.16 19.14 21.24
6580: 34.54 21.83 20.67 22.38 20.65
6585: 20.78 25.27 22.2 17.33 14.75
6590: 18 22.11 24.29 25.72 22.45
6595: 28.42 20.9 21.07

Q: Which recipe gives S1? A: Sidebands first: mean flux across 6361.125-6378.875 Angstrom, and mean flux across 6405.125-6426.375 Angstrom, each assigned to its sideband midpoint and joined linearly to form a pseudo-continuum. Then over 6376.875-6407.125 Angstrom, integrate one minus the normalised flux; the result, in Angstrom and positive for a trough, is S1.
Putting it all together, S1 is 0.72 Angstrom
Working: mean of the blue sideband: 23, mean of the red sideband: 20.6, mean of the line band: 21.3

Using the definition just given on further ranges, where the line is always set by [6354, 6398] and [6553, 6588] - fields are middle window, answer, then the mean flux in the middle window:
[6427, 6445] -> 0.44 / 22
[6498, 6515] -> 1.56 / 21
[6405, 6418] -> 1.07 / 20.5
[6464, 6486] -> 1.46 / 21.3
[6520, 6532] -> 0.10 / 23.1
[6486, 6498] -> 0.62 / 21.8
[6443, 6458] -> 0.77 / 21.5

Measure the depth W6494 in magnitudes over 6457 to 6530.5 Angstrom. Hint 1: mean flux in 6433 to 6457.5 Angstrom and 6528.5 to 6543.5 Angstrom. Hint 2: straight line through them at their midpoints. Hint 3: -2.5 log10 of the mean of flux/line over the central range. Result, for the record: 0.07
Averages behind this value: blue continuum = 21.8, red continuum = 24.6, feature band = 21.9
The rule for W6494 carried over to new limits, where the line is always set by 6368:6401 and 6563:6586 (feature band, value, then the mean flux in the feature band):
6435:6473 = 0.02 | 21.9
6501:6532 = 0.05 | 22.1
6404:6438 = 0.03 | 21.1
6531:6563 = 0.01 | 23.4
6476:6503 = 0.06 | 21.5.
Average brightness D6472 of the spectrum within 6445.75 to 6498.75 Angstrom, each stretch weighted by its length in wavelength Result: 21.8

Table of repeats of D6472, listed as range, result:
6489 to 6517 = 21.4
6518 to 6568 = 23.9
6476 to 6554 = 22.2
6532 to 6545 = 23.8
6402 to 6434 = 21.1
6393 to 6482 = 21.4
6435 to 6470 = 22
